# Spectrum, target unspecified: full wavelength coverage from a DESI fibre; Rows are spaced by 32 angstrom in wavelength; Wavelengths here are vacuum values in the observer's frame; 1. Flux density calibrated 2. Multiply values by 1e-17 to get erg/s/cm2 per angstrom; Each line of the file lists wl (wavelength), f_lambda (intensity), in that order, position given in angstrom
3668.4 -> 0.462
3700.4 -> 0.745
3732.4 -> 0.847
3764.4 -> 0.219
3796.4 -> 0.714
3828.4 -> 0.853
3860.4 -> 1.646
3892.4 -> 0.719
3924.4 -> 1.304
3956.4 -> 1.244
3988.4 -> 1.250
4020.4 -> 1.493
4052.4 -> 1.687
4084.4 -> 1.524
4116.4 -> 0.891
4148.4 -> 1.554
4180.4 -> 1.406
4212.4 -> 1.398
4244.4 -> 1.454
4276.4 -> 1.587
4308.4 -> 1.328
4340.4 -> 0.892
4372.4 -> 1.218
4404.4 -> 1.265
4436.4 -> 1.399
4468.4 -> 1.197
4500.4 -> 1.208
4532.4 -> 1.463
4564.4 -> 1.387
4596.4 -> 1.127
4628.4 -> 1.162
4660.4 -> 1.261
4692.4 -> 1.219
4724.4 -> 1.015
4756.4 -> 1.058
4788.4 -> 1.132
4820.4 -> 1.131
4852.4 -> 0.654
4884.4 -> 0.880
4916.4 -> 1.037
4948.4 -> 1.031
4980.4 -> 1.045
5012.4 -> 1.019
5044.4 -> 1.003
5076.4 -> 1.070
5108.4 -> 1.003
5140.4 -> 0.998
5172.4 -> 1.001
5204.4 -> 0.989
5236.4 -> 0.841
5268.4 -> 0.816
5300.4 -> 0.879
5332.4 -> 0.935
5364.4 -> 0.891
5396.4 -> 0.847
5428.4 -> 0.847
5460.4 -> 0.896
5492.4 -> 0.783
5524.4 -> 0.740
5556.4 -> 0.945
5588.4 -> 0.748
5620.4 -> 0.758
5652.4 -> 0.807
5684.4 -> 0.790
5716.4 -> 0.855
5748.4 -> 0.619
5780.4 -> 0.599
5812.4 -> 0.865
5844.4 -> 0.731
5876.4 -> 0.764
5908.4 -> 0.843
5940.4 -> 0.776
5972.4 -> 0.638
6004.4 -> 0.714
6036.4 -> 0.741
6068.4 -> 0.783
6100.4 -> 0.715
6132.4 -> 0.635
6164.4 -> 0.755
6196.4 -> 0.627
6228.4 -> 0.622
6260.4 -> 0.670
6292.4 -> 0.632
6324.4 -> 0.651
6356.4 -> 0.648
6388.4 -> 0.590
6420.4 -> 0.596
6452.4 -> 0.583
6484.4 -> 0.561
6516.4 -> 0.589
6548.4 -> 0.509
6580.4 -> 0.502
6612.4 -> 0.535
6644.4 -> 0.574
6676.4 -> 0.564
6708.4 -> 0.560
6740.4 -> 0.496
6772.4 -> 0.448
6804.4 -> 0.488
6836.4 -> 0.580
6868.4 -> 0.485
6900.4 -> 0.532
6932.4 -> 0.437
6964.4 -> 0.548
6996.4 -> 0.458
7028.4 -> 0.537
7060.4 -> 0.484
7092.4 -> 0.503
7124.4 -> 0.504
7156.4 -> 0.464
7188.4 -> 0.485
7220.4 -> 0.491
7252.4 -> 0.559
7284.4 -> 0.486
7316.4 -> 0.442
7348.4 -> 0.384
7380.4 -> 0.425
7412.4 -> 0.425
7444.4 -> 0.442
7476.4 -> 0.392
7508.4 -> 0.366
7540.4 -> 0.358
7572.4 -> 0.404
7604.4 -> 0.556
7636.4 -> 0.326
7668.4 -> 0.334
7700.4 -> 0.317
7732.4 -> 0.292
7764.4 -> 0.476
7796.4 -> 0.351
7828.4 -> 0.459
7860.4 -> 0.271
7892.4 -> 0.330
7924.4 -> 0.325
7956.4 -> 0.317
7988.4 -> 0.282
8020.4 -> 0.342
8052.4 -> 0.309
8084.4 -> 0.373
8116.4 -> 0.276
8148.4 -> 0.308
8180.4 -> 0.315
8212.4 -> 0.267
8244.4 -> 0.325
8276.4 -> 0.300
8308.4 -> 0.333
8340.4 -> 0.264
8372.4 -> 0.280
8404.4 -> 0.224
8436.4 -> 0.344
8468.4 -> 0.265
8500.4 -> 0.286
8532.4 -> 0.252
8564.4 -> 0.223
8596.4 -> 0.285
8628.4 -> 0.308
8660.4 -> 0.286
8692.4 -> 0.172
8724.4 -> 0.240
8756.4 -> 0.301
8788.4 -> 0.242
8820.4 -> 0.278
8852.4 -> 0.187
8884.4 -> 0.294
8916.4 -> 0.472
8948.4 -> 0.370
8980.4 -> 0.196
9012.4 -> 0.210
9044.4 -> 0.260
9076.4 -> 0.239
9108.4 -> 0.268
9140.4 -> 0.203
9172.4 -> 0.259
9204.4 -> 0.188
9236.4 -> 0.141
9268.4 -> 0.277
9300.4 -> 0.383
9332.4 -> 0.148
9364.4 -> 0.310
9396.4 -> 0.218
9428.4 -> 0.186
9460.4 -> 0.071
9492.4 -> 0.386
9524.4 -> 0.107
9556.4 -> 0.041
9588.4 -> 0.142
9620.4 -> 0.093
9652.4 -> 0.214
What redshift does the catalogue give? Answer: 0.000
